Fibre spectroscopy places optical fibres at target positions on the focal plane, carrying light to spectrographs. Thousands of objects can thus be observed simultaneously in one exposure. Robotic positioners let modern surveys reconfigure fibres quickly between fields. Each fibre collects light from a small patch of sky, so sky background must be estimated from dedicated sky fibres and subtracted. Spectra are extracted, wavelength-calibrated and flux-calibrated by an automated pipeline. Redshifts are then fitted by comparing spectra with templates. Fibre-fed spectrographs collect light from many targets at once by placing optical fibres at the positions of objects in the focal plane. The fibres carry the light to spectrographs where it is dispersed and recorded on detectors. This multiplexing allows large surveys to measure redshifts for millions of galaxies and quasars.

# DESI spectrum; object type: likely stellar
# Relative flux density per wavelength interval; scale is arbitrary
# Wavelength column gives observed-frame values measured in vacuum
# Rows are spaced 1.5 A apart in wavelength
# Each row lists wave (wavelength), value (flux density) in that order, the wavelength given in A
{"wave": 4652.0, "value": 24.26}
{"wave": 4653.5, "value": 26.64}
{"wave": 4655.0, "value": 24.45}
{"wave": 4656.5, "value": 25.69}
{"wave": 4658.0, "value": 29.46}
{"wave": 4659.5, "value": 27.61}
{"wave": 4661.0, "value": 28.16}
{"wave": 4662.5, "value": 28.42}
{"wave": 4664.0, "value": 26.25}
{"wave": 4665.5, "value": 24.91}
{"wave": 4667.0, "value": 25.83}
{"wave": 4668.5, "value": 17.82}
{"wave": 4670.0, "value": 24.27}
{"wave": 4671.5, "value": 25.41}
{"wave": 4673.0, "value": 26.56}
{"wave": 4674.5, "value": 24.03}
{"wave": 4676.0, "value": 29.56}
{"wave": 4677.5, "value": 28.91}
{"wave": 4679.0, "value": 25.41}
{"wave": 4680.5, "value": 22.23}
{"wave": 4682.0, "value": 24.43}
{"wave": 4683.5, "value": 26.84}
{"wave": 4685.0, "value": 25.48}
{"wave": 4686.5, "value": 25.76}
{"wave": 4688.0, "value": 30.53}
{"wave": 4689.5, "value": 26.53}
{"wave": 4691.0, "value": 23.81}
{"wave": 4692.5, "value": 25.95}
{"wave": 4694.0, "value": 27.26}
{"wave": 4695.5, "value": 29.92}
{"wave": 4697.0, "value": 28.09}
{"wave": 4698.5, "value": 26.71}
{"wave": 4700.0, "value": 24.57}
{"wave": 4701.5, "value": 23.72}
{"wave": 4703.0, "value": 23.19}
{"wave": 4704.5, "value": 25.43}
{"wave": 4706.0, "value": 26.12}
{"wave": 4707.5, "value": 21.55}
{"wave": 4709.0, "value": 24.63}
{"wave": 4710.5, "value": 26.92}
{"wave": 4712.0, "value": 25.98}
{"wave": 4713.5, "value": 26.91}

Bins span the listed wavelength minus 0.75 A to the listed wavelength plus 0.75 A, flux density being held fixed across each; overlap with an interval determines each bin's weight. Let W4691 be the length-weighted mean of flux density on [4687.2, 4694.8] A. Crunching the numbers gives 26.8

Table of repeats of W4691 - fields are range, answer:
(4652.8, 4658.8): 26.6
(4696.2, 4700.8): 26.5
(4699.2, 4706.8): 24.6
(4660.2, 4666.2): 27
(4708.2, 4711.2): 25.7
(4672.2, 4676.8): 26.7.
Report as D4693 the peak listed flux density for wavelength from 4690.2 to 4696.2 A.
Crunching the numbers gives 29.92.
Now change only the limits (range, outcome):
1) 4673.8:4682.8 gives 29.56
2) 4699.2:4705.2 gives 25.43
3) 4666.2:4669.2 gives 25.83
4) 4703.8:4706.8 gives 26.12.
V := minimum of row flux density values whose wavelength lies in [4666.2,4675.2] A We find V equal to 17.82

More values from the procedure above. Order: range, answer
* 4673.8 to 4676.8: 24.03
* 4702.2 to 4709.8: 21.55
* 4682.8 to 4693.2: 23.81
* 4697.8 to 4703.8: 23.19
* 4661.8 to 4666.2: 24.91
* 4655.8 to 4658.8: 25.69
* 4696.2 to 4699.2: 26.71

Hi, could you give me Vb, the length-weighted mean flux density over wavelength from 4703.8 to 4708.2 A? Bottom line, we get 24.4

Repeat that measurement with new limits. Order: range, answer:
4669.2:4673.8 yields 25.3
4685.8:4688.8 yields 28.2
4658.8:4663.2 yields 28.1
